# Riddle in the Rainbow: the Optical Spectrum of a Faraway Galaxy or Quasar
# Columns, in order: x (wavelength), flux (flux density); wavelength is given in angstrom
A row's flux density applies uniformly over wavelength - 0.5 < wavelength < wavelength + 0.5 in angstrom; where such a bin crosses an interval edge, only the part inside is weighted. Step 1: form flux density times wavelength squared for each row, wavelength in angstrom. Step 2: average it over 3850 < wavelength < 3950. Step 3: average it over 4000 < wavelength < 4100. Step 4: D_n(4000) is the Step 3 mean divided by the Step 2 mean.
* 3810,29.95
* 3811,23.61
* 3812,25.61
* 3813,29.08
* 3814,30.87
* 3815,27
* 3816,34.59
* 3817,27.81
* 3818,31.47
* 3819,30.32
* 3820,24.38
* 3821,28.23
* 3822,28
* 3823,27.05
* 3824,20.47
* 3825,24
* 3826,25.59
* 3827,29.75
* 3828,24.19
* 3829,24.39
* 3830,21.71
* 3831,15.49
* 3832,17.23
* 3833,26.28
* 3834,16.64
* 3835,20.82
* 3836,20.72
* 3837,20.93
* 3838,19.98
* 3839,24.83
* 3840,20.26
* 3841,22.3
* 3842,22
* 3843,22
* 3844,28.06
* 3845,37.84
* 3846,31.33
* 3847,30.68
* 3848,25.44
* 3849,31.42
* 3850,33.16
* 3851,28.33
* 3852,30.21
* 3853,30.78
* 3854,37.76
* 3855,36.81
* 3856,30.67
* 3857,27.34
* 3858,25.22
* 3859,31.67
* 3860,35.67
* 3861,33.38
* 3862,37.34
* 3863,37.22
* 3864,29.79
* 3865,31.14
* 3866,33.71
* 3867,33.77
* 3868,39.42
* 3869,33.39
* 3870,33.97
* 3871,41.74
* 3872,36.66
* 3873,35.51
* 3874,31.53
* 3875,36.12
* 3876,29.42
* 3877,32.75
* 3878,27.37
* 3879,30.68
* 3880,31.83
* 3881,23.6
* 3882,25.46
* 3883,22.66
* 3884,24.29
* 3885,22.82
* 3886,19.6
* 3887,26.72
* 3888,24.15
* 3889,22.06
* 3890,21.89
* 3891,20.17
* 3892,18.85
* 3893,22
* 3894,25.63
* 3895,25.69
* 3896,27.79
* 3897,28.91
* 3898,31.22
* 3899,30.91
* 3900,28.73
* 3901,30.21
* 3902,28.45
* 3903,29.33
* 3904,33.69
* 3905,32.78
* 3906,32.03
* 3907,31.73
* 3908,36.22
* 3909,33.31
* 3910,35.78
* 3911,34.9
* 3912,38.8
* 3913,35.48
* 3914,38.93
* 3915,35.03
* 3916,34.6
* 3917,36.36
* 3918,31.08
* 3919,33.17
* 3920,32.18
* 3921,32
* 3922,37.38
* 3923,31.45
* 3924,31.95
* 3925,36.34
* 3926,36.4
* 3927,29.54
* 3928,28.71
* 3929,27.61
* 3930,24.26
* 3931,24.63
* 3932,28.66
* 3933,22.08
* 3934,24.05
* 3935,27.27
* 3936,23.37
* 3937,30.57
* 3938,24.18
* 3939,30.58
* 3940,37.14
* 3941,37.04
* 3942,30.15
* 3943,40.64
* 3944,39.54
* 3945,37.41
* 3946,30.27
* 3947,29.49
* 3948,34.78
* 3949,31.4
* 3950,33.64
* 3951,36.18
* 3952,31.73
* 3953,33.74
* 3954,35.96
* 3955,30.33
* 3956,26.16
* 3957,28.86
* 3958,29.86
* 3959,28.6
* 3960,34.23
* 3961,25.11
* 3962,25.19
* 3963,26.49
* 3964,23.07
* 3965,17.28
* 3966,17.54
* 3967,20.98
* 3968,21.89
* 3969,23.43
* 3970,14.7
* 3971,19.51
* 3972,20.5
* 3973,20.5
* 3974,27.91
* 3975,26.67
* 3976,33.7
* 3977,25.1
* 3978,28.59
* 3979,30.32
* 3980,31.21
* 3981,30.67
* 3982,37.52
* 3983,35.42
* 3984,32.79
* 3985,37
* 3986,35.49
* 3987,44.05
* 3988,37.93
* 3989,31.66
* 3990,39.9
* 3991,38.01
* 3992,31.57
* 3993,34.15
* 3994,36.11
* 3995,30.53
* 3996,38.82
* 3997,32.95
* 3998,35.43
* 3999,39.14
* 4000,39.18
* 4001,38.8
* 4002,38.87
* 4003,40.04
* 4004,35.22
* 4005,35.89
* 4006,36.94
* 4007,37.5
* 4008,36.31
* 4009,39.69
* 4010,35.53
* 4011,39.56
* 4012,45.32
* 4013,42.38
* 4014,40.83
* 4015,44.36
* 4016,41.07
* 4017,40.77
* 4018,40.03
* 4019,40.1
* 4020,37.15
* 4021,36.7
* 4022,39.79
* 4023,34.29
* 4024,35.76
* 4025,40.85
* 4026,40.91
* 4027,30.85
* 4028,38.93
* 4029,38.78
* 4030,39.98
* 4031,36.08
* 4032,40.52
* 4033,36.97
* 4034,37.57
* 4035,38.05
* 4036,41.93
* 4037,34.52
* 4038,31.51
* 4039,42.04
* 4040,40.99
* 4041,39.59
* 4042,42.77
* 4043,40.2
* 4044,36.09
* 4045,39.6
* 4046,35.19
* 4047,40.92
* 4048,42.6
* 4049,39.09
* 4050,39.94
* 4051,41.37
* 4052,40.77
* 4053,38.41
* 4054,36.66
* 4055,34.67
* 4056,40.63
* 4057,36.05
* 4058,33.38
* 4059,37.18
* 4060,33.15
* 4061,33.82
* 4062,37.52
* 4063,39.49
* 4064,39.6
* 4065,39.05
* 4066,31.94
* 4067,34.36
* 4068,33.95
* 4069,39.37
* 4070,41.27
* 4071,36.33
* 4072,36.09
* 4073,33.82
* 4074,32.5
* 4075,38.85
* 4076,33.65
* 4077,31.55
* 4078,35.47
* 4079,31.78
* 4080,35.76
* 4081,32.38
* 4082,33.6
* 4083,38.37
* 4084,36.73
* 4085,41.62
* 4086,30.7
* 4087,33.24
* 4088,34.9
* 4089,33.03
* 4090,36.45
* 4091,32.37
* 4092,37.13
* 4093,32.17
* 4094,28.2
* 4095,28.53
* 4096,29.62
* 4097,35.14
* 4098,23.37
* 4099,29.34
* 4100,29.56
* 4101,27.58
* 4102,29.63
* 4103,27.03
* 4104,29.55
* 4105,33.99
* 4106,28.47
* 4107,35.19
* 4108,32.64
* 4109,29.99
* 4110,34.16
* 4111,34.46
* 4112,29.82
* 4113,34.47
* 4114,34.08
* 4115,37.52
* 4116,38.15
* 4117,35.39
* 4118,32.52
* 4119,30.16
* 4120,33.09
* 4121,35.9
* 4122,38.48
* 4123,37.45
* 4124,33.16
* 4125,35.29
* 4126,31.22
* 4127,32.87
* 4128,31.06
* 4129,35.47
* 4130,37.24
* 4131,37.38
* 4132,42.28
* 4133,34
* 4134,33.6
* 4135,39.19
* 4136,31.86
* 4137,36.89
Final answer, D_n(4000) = 1.29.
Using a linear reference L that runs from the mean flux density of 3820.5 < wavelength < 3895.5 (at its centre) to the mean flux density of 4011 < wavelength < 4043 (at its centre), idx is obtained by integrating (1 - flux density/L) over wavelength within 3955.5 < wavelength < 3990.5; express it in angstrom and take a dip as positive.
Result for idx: 7.15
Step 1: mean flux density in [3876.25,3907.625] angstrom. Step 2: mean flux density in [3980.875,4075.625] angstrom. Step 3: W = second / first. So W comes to 1.4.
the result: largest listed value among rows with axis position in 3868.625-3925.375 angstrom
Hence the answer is 41.74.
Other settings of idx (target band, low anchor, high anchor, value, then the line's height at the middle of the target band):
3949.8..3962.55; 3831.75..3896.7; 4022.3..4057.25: 1.1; 33.6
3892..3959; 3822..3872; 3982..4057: 2.8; 32.8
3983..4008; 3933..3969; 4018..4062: -2.1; 33.7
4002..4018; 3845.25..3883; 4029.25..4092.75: -1.7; 35.7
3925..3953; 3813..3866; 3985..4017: 2.5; 33.9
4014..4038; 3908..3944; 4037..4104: -2.8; 34.4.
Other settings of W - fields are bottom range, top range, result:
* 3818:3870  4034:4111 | 1.26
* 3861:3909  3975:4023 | 1.24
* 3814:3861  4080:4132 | 1.24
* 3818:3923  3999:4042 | 1.33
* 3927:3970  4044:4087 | 1.27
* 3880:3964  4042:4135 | 1.16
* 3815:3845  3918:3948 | 1.27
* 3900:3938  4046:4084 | 1.16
